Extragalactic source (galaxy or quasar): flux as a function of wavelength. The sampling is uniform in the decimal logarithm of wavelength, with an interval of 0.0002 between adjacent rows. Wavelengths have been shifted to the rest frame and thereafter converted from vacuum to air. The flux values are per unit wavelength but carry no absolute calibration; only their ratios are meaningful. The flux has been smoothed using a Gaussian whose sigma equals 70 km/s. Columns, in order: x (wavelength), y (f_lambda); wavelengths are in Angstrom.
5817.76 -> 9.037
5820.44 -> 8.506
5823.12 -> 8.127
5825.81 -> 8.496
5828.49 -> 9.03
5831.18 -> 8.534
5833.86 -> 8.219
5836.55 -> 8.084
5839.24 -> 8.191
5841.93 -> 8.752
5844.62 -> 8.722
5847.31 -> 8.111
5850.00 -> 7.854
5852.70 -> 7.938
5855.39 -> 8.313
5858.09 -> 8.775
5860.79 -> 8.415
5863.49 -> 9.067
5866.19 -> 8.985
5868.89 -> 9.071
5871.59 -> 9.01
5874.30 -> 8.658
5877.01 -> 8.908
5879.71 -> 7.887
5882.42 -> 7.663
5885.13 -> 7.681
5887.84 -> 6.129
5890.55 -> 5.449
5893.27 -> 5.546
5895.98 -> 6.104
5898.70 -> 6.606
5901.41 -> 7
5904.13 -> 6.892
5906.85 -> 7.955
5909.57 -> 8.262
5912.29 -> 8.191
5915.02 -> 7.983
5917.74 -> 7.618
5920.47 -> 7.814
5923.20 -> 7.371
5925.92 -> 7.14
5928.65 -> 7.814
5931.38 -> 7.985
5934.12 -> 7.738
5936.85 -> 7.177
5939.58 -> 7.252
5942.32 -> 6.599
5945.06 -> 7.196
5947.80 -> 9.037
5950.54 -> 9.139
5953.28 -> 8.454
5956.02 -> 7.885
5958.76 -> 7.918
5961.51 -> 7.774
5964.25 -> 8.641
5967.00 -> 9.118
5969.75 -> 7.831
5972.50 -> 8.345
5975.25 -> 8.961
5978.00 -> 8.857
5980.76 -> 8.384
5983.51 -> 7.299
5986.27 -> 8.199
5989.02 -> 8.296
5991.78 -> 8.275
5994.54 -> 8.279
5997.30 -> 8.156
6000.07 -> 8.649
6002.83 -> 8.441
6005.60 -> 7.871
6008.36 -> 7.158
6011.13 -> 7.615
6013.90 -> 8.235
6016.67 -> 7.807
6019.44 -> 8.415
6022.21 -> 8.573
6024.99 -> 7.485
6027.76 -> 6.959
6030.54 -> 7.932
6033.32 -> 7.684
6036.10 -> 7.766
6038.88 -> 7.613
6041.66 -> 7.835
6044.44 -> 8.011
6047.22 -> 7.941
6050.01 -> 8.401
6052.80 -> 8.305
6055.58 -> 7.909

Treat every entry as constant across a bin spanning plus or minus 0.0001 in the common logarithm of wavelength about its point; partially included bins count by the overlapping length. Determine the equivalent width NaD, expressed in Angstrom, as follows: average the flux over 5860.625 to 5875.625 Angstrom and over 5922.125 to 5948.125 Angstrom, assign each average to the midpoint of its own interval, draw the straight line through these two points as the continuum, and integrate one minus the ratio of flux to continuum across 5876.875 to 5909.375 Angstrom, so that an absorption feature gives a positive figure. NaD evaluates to 5.5 Angstrom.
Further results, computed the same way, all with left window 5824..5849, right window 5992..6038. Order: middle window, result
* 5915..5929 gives 1.1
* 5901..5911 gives 0.8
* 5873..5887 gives 0.4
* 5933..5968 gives 0.6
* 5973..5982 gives -0.7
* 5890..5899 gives 2.6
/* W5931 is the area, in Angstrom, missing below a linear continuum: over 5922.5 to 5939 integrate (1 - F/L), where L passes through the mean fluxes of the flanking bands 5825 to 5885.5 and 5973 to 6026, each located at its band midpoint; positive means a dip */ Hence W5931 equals 1.54 Angstrom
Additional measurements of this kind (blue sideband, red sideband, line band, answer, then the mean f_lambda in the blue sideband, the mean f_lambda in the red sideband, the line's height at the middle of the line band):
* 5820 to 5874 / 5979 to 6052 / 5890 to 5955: 6.4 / 8.51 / 7.98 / 8.27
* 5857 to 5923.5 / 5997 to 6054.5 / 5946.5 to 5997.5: -3.3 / 7.72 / 7.94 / 7.85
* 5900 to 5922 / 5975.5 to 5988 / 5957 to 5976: -0.5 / 7.71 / 8.26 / 8.14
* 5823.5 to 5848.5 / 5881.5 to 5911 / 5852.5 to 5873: -2.7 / 8.45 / 6.84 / 7.73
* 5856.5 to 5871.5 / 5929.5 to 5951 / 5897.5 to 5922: 1.7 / 8.87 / 7.71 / 8.17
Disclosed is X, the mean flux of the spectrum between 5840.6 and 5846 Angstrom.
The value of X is 8.74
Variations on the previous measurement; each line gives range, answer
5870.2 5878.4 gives 8.86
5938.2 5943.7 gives 6.92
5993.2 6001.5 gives 8.36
